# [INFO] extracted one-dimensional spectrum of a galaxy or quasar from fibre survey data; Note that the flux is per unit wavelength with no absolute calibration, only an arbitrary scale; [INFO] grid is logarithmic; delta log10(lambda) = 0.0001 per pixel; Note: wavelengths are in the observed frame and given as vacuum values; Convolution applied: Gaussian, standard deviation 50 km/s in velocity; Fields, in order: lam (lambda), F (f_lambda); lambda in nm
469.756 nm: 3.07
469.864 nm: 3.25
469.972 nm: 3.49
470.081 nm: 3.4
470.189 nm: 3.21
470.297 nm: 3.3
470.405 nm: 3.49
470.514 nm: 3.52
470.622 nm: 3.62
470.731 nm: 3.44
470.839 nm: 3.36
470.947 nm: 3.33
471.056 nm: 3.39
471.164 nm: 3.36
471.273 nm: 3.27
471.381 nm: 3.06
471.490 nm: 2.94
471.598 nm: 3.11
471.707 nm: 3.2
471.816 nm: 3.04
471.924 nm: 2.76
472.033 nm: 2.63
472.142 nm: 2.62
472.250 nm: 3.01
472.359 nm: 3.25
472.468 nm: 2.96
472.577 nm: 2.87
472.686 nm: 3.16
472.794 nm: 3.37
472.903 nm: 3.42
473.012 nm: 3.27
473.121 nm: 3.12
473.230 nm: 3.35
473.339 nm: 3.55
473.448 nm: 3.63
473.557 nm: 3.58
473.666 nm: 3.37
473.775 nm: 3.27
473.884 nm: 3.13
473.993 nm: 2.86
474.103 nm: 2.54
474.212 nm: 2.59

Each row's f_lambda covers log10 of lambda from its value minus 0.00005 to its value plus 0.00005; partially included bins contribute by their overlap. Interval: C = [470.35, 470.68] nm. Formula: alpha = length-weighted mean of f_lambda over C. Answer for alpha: 3.53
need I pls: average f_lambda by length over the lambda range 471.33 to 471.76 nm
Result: 3.08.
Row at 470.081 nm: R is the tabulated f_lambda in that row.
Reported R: 3.4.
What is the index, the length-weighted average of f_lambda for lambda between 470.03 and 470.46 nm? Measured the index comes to 3.35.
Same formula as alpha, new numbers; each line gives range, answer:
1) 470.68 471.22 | 3.38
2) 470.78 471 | 3.36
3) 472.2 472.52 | 3.07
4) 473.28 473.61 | 3.58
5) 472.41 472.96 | 3.16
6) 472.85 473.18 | 3.27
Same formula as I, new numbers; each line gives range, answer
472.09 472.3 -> 2.82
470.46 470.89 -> 3.49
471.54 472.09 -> 2.95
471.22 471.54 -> 3.09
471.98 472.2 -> 2.64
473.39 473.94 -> 3.4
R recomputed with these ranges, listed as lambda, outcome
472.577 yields 2.87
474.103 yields 2.54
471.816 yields 3.04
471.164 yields 3.36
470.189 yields 3.21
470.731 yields 3.44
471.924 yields 2.76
